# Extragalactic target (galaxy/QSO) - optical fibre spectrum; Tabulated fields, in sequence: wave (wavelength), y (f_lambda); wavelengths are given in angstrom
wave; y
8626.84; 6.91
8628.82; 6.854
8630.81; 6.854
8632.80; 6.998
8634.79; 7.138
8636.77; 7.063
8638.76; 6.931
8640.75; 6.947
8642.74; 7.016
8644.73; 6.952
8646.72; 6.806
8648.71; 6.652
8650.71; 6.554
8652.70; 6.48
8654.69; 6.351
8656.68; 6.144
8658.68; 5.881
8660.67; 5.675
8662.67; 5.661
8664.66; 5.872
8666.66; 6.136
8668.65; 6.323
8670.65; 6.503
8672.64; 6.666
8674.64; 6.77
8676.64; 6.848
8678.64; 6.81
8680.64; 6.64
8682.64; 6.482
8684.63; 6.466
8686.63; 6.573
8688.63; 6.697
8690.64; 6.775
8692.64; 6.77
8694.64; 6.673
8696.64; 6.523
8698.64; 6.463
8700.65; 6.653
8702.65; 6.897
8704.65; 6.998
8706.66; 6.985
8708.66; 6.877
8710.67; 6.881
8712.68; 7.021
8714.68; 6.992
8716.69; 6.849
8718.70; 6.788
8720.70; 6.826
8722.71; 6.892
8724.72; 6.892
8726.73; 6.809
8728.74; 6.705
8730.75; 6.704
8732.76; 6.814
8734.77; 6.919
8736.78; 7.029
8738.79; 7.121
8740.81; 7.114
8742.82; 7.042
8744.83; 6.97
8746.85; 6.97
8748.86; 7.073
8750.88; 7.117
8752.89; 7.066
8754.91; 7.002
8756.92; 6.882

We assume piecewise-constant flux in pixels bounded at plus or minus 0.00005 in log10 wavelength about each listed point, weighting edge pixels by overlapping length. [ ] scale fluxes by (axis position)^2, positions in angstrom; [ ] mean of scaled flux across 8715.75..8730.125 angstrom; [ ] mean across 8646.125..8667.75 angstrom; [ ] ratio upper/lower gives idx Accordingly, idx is 1.12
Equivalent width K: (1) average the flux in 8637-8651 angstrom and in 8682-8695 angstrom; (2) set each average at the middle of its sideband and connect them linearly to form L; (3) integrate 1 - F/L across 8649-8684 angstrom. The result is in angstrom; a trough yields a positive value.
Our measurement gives 2.1 angstrom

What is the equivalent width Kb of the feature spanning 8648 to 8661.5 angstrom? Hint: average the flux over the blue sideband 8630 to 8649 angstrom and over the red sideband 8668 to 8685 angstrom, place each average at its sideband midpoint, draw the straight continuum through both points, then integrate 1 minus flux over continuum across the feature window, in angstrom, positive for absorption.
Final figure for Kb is 1.1 angstrom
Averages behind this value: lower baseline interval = 6.95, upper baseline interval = 6.62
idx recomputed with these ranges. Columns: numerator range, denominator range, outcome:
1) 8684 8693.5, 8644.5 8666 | 1.07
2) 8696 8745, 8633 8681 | 1.07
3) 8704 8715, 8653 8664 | 1.18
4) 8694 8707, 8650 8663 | 1.11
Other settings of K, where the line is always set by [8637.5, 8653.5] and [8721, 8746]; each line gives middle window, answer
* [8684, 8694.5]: 0.3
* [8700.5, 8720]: -0.1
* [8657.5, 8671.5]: 1.7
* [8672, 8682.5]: 0.2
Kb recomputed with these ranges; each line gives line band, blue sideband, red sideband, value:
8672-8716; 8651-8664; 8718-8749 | -1.91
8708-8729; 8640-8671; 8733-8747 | -0.07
